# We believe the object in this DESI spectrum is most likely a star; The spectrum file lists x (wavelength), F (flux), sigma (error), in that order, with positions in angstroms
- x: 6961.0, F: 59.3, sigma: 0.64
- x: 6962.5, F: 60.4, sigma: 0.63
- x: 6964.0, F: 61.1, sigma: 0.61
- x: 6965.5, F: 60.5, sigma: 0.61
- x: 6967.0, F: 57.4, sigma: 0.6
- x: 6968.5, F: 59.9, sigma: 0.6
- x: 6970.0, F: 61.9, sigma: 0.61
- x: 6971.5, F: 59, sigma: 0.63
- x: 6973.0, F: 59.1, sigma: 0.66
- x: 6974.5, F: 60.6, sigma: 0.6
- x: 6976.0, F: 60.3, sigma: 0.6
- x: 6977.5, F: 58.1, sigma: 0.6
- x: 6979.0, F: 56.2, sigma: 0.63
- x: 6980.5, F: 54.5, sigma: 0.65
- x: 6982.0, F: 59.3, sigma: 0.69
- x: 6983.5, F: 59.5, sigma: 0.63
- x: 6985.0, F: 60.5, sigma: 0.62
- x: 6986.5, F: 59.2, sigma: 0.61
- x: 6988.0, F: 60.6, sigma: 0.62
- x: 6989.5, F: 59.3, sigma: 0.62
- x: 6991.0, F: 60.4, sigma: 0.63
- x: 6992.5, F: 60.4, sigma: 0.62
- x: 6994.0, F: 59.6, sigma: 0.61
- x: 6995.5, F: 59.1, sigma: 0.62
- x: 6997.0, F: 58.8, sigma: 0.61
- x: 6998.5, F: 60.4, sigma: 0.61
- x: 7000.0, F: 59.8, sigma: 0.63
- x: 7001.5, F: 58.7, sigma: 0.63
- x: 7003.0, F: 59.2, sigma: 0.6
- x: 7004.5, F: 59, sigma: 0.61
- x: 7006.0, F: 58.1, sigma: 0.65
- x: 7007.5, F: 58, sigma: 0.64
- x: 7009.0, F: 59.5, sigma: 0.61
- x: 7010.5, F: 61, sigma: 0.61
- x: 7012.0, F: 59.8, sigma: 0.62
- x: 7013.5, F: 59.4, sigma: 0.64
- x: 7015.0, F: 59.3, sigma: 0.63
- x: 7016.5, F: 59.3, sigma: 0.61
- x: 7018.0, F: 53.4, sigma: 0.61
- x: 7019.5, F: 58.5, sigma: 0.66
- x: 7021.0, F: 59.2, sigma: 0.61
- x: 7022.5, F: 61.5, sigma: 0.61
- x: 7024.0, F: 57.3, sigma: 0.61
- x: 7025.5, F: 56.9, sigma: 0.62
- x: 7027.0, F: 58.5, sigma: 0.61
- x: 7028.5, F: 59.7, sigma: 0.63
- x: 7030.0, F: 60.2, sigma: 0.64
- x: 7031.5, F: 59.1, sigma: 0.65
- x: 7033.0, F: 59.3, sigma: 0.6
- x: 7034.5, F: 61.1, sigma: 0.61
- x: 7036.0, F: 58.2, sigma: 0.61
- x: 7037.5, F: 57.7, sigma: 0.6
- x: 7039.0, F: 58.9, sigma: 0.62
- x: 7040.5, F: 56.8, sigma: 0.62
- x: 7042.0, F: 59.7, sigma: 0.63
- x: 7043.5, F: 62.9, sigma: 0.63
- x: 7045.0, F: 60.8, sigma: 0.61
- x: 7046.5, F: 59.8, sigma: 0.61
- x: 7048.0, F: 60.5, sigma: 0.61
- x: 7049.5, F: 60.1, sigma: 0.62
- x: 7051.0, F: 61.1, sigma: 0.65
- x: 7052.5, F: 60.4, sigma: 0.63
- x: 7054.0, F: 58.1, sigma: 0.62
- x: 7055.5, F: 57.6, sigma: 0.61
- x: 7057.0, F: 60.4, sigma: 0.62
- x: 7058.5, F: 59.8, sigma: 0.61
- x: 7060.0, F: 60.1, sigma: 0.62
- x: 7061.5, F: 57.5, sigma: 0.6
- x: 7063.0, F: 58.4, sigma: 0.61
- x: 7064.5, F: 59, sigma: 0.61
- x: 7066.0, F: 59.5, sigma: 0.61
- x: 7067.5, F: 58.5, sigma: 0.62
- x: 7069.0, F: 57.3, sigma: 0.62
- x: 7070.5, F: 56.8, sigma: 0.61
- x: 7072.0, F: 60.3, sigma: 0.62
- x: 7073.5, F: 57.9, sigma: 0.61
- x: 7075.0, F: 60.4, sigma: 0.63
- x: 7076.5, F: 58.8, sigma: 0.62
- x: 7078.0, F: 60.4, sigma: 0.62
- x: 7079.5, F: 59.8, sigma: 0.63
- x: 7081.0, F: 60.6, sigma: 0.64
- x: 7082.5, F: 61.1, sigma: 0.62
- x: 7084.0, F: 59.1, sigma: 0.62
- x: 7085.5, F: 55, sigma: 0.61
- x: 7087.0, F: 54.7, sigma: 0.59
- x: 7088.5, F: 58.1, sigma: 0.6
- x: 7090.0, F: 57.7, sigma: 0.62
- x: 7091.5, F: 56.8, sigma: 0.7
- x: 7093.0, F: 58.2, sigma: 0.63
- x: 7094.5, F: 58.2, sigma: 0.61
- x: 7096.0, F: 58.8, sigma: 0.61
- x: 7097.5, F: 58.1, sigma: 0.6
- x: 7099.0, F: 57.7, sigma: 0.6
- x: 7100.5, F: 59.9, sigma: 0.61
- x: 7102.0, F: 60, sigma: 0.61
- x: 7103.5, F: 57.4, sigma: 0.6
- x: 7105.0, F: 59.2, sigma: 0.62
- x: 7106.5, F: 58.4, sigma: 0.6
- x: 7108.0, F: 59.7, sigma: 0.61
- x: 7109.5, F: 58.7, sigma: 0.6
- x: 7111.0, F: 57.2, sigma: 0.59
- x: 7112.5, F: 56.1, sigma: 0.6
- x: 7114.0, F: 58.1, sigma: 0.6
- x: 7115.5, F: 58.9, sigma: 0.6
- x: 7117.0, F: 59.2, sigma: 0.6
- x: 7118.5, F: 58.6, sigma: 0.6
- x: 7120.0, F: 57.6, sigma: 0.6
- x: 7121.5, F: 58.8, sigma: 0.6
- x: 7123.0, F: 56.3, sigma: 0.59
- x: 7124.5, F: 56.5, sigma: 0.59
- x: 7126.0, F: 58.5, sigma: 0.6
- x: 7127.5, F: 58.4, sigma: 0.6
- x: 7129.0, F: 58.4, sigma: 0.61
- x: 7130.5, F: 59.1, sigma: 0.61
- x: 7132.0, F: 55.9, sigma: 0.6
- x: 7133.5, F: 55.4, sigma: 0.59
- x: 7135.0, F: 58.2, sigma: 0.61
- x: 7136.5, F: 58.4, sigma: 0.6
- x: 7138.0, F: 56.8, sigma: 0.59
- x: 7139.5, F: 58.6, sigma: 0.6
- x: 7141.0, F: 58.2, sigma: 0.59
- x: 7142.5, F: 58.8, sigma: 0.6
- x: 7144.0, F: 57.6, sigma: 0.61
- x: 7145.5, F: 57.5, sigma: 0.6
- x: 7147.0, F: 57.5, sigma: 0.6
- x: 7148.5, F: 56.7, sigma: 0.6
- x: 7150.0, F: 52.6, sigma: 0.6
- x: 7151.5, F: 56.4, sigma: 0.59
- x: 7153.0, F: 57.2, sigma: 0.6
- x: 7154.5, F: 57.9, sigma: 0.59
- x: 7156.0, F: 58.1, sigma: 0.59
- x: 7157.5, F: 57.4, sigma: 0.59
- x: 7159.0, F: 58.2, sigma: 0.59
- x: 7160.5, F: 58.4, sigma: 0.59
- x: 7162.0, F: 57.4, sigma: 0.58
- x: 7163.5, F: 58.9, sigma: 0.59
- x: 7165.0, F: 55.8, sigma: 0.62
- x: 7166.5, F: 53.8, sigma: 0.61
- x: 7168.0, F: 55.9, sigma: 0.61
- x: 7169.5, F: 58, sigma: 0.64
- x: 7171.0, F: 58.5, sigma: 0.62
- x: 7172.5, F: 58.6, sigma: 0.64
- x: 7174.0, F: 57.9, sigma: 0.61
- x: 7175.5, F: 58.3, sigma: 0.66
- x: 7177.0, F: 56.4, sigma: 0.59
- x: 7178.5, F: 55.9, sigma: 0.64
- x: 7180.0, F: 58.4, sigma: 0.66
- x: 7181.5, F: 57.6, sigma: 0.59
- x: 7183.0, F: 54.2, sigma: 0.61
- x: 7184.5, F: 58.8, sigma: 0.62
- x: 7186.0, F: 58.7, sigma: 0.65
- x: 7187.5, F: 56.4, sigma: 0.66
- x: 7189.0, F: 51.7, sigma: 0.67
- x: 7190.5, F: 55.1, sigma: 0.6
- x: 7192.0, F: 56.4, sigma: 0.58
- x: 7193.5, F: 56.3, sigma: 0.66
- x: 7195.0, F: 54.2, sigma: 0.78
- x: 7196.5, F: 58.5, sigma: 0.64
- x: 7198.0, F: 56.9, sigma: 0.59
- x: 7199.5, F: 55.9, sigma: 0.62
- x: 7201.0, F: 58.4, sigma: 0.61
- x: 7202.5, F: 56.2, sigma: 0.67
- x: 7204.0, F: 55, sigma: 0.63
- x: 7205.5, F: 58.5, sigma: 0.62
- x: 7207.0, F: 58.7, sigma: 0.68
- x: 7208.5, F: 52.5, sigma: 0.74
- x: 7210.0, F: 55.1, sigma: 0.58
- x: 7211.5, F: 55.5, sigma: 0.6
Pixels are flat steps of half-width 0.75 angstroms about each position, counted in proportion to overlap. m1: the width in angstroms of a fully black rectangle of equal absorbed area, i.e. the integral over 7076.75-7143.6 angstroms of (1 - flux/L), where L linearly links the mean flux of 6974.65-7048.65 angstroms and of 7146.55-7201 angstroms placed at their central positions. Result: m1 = -0.5 angstroms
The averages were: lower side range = 59.1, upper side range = 56.8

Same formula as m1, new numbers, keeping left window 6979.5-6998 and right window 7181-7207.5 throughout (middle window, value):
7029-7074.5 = -0.7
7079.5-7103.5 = -0.2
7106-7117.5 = -0.1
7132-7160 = -0.1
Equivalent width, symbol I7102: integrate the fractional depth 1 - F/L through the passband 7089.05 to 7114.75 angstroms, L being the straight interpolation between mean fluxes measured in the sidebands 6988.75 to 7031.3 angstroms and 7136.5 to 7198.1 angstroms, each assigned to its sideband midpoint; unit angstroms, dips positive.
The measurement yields -0.17 angstroms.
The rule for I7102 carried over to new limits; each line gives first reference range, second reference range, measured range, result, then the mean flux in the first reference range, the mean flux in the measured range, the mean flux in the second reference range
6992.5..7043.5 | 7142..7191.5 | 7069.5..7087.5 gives -0.2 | 59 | 58.8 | 57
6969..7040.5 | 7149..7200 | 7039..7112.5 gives -1.0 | 59.1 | 58.9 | 56.8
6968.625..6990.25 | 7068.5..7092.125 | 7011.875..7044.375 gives -0.1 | 59.2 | 58.9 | 58.4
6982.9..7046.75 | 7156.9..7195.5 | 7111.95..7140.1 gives -0.1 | 59.3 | 57.8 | 56.8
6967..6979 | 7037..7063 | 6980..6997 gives 0.0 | 59.5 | 59.4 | 59.5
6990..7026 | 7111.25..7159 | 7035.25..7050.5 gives -0.2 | 59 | 59.6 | 57.5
